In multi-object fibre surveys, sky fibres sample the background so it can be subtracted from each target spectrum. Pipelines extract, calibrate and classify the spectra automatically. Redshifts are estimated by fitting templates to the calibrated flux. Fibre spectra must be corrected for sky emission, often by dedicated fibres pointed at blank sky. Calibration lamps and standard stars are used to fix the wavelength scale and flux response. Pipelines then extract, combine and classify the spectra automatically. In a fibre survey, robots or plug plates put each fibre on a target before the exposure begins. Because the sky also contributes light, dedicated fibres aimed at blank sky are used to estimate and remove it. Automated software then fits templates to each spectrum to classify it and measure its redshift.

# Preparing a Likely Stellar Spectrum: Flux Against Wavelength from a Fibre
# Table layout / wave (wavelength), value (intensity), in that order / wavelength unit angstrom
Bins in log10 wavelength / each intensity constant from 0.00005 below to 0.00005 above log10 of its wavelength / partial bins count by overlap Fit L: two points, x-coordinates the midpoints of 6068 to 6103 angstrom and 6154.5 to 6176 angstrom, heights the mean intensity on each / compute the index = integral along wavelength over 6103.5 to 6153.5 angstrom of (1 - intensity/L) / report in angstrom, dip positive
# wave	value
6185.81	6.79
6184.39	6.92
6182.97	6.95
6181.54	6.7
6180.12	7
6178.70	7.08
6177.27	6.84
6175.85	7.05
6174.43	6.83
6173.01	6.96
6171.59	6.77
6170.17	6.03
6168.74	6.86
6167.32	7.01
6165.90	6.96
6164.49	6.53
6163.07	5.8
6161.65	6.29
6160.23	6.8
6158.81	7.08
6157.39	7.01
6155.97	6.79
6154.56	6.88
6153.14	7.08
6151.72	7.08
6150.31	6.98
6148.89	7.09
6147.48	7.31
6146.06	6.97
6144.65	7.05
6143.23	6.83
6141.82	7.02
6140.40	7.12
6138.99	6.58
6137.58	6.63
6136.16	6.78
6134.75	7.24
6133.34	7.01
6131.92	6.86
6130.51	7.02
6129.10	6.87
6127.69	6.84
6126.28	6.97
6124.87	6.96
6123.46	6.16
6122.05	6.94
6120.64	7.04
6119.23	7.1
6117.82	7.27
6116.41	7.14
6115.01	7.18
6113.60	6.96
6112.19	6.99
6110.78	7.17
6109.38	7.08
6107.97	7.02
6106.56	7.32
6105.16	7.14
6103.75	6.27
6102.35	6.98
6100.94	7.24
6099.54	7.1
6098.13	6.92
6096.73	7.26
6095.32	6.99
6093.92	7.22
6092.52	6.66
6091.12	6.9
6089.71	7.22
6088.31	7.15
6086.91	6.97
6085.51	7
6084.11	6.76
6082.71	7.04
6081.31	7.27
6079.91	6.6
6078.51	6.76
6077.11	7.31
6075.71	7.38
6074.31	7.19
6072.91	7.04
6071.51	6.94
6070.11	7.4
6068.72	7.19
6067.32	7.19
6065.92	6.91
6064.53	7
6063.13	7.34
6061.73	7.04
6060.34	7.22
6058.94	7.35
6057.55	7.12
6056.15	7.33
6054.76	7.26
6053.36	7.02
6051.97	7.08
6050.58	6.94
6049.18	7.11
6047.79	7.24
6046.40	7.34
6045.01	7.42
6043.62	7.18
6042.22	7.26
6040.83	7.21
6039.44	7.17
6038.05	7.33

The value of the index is -0.8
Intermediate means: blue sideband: 7.06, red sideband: 6.72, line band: 6.98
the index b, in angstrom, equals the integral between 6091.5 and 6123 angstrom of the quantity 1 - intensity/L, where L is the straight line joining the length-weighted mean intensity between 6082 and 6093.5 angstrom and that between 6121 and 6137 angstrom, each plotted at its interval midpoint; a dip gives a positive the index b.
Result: -0.50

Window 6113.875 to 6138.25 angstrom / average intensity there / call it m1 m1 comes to 6.94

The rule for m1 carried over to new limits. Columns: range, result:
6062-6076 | 7.14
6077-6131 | 6.99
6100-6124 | 7.01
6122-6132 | 6.82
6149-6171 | 6.75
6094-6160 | 6.99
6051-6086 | 7.11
